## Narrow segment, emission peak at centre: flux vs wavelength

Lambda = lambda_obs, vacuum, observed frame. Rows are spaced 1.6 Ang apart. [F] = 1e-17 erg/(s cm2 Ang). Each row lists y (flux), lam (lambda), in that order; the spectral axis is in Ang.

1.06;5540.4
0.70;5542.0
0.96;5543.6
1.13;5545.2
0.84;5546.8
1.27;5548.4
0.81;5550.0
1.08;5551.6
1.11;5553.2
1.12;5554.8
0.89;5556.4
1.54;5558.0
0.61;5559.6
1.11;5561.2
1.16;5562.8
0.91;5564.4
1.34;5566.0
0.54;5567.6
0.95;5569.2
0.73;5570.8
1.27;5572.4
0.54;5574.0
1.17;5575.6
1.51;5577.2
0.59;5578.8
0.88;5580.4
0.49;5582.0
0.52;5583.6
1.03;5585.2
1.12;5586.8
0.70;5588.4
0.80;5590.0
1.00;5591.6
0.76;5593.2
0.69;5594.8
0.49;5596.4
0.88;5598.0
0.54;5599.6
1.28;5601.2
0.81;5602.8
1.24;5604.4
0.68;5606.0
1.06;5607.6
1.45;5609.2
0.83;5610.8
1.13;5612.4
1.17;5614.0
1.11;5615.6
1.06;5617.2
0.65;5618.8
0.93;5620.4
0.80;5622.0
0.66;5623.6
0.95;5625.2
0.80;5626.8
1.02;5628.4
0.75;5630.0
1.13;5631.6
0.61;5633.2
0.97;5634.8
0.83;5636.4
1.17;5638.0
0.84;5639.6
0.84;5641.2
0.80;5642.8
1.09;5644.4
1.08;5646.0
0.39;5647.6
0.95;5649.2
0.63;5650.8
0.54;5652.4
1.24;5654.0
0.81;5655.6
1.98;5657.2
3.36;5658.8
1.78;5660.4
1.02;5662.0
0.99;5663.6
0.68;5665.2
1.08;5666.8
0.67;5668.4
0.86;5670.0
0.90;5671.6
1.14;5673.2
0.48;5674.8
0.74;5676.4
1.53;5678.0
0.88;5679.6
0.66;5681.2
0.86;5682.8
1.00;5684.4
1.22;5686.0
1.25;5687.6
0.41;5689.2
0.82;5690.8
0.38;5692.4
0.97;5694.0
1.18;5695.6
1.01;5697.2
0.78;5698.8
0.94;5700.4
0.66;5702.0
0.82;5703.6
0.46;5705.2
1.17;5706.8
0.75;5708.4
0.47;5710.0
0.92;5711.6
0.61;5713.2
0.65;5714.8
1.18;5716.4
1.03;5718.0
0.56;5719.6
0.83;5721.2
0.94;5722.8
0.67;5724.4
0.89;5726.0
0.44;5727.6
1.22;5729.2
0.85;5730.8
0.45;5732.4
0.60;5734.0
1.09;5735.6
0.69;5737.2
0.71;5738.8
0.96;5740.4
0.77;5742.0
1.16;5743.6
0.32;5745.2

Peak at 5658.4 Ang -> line [O III] 5007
